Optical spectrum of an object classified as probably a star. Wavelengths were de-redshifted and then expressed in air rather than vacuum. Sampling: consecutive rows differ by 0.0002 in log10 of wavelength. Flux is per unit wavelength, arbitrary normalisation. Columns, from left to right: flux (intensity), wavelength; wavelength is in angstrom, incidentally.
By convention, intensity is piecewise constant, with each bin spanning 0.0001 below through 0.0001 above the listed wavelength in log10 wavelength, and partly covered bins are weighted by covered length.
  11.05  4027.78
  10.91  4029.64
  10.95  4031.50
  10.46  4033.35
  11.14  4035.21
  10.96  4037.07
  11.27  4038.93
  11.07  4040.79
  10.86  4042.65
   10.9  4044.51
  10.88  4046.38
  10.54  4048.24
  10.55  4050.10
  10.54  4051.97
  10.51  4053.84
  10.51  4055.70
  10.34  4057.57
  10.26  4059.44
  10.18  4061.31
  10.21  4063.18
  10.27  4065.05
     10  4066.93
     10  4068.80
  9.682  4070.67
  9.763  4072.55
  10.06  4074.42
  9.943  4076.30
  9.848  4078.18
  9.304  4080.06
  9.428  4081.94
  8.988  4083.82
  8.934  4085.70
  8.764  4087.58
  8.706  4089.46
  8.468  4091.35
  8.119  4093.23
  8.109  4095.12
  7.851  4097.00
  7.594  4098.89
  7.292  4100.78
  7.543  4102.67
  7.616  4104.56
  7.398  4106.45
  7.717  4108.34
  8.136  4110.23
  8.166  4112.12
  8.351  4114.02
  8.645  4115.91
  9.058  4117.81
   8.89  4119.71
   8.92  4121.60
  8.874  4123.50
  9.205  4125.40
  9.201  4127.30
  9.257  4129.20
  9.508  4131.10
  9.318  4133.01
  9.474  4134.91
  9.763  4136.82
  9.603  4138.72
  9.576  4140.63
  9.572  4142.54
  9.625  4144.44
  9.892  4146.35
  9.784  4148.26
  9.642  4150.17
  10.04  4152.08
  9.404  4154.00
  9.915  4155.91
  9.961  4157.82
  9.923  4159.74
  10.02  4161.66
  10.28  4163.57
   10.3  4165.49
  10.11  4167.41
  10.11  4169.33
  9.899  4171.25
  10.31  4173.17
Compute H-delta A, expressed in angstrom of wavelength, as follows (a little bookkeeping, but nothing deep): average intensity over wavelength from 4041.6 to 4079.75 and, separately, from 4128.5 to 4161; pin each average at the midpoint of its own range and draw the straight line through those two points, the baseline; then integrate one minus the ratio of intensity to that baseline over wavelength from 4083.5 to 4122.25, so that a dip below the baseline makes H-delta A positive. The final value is 6.75 angstrom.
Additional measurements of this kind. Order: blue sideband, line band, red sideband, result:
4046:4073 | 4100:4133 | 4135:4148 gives 4.5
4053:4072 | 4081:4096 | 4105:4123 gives 0.9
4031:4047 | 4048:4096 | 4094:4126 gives 0.0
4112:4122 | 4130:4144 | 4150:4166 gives -0.4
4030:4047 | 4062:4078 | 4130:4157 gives 0.9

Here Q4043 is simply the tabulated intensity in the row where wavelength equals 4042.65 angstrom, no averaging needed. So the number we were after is 10.86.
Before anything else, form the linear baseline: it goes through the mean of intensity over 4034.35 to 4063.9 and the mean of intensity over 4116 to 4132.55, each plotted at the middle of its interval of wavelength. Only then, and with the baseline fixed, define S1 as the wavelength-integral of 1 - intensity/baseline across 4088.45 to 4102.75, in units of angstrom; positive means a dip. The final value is 2.5 angstrom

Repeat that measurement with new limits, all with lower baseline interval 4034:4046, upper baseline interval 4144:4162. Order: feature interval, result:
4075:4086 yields 1.2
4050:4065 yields 0.6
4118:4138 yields 1.7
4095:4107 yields 3.2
